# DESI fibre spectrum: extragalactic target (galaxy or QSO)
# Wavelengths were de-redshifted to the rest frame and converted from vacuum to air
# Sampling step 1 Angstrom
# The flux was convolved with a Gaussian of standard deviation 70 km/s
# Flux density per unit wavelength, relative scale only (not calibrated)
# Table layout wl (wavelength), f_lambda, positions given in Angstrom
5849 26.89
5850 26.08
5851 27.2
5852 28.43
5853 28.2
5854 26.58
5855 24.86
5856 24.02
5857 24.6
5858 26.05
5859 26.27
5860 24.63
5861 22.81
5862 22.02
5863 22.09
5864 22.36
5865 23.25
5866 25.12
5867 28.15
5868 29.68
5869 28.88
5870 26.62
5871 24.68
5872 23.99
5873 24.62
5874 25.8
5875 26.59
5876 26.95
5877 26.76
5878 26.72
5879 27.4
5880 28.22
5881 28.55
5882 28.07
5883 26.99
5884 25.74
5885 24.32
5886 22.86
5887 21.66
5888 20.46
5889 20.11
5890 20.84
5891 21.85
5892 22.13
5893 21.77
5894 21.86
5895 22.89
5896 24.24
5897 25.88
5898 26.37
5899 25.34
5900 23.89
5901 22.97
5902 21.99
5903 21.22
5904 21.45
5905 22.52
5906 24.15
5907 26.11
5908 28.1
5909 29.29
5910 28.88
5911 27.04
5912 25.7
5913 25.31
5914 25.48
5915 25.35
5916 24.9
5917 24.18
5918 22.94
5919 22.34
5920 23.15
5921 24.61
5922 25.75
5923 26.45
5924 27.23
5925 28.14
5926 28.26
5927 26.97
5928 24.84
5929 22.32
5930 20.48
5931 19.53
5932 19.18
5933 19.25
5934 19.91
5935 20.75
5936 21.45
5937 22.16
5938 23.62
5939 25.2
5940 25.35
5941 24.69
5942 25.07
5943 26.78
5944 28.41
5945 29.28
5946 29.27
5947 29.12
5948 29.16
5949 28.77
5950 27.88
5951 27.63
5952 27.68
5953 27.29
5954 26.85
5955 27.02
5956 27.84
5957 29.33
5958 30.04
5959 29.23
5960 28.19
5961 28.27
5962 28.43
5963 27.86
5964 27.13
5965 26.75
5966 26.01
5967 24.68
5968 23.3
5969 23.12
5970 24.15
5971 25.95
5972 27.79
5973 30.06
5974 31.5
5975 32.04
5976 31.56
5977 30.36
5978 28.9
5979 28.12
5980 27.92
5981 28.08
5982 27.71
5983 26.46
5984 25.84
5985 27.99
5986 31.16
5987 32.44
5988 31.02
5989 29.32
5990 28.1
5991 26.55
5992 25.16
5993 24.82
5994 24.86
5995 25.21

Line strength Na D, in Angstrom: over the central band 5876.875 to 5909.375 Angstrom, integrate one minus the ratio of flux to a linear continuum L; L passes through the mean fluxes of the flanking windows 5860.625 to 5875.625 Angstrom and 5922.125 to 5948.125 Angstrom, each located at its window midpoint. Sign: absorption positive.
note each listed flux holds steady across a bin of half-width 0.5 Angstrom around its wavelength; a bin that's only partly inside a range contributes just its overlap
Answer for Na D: 0.9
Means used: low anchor 25.1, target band 24.3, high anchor 24.7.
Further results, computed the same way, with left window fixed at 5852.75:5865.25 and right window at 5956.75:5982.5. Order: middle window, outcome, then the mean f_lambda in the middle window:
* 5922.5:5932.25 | 0.8 Angstrom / 24.5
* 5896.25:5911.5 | 0.5 Angstrom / 25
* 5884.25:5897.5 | 1.6 Angstrom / 22.4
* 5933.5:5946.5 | 1.1 Angstrom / 24.8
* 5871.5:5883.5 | -0.8 Angstrom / 26.7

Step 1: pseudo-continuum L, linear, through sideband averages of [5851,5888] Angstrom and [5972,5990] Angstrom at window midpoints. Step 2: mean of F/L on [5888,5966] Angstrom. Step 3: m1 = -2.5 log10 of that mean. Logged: 0.099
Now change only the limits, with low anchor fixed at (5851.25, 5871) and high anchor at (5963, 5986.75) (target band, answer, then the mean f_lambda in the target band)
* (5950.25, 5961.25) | -0.030 mag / 28.1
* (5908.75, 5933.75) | 0.087 mag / 24.6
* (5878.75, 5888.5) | 0.024 mag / 25.4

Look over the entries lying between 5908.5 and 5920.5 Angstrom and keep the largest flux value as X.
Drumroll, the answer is 29.29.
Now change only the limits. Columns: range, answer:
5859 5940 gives 29.68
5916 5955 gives 29.28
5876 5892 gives 28.55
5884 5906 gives 26.37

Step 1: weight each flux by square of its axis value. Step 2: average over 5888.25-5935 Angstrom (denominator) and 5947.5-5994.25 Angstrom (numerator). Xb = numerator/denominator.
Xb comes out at 1.19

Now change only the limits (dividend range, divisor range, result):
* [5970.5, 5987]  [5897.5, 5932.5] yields 1.20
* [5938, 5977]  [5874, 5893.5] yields 1.15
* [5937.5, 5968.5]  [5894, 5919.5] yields 1.12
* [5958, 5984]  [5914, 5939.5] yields 1.19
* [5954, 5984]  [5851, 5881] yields 1.12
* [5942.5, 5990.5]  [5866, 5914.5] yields 1.15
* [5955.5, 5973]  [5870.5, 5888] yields 1.08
